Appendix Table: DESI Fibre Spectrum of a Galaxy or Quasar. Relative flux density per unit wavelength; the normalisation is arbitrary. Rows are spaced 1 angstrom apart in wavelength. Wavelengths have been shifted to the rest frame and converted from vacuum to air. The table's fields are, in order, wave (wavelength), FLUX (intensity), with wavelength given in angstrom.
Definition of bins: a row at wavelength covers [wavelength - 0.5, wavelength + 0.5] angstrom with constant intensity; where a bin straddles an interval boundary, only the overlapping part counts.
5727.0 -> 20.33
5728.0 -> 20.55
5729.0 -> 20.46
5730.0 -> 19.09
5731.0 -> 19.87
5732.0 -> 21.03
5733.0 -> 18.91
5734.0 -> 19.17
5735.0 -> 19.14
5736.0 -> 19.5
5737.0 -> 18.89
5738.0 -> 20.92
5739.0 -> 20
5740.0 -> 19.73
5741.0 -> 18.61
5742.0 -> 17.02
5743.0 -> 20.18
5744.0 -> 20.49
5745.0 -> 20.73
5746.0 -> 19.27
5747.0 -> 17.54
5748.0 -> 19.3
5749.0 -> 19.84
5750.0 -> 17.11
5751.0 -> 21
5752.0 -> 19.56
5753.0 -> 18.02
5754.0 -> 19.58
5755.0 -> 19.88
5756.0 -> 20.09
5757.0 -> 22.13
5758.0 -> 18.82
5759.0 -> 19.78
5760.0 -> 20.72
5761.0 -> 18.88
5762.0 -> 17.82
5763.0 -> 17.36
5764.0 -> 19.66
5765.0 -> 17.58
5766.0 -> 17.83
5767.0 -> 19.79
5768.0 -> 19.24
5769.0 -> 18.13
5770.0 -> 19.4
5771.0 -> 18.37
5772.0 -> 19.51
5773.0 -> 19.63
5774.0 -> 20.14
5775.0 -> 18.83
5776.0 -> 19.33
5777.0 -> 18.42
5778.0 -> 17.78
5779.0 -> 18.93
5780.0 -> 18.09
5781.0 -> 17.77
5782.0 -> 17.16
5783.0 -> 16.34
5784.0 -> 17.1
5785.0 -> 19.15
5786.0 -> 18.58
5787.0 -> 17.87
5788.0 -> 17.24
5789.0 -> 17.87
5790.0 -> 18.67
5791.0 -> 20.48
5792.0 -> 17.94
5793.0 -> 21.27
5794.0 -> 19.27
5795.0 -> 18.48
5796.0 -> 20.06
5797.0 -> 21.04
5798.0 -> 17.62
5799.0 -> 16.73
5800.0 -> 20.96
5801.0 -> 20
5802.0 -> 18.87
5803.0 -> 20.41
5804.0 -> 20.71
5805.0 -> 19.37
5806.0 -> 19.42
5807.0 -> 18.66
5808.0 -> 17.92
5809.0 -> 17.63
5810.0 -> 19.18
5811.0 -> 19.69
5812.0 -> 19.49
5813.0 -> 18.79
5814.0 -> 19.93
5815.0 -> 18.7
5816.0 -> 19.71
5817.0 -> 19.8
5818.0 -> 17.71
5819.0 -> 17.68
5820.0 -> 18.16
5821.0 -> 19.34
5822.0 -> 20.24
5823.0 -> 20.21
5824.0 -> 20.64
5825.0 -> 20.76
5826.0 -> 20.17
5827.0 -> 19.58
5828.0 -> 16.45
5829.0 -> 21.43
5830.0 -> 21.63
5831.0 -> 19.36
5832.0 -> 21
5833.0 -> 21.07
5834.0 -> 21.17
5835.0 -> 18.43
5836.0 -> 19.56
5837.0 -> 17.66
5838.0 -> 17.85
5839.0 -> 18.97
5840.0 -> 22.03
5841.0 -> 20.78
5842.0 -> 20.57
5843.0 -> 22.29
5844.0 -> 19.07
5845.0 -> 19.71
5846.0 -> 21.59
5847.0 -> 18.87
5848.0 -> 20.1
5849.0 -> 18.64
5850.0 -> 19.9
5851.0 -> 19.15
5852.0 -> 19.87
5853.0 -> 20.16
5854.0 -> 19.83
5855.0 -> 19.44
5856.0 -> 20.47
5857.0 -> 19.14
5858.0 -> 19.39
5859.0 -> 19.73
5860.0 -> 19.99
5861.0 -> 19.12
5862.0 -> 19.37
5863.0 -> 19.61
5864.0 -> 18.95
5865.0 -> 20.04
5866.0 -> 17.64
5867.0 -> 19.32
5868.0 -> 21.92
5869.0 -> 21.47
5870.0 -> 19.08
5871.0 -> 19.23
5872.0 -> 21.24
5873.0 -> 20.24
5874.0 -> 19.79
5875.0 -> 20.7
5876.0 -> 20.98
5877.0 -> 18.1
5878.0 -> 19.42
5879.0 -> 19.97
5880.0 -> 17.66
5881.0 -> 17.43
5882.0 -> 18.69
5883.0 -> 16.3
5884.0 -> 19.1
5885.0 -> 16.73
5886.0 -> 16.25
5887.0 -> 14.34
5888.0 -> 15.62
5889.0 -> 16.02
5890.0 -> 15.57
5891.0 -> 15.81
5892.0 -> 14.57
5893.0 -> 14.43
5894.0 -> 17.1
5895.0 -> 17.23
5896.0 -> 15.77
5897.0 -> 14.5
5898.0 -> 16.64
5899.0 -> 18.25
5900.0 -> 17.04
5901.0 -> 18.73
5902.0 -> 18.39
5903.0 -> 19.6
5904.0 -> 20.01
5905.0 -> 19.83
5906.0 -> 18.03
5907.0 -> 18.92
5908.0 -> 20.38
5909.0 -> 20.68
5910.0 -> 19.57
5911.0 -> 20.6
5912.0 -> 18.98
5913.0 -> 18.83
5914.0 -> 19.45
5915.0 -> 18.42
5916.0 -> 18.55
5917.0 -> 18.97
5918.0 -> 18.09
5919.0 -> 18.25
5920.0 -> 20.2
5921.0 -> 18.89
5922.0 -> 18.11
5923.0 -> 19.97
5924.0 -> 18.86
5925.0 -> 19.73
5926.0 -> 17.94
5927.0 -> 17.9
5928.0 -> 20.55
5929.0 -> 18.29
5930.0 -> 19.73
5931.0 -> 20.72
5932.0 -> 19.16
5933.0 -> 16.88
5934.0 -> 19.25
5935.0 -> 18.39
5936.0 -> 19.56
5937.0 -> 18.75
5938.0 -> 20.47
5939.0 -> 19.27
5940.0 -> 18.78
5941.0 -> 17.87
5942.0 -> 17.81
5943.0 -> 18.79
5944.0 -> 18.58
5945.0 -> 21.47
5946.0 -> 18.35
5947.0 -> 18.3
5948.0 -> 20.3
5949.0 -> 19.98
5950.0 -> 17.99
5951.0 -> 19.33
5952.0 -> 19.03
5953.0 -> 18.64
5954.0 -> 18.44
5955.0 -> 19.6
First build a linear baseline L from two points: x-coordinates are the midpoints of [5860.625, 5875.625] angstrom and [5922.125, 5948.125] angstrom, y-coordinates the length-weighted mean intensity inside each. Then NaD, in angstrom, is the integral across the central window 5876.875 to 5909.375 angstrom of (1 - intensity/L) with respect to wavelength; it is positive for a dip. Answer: 3.5 angstrom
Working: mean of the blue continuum 19.9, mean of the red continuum 19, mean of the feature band 17.5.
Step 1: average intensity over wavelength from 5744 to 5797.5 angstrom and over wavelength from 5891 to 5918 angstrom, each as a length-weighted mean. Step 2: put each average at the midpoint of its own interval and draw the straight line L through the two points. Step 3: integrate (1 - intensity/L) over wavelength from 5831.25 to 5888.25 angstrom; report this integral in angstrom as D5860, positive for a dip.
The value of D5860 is -3.0 angstrom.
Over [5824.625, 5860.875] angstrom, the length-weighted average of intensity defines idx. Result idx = 19.9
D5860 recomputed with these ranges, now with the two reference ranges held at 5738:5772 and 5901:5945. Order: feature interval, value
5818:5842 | -0.69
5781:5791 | 0.67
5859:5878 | -0.67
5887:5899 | 2.08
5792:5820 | 0.00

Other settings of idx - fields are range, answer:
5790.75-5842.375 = 19.5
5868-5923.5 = 18.3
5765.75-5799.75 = 18.7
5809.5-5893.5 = 19.2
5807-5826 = 19.2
